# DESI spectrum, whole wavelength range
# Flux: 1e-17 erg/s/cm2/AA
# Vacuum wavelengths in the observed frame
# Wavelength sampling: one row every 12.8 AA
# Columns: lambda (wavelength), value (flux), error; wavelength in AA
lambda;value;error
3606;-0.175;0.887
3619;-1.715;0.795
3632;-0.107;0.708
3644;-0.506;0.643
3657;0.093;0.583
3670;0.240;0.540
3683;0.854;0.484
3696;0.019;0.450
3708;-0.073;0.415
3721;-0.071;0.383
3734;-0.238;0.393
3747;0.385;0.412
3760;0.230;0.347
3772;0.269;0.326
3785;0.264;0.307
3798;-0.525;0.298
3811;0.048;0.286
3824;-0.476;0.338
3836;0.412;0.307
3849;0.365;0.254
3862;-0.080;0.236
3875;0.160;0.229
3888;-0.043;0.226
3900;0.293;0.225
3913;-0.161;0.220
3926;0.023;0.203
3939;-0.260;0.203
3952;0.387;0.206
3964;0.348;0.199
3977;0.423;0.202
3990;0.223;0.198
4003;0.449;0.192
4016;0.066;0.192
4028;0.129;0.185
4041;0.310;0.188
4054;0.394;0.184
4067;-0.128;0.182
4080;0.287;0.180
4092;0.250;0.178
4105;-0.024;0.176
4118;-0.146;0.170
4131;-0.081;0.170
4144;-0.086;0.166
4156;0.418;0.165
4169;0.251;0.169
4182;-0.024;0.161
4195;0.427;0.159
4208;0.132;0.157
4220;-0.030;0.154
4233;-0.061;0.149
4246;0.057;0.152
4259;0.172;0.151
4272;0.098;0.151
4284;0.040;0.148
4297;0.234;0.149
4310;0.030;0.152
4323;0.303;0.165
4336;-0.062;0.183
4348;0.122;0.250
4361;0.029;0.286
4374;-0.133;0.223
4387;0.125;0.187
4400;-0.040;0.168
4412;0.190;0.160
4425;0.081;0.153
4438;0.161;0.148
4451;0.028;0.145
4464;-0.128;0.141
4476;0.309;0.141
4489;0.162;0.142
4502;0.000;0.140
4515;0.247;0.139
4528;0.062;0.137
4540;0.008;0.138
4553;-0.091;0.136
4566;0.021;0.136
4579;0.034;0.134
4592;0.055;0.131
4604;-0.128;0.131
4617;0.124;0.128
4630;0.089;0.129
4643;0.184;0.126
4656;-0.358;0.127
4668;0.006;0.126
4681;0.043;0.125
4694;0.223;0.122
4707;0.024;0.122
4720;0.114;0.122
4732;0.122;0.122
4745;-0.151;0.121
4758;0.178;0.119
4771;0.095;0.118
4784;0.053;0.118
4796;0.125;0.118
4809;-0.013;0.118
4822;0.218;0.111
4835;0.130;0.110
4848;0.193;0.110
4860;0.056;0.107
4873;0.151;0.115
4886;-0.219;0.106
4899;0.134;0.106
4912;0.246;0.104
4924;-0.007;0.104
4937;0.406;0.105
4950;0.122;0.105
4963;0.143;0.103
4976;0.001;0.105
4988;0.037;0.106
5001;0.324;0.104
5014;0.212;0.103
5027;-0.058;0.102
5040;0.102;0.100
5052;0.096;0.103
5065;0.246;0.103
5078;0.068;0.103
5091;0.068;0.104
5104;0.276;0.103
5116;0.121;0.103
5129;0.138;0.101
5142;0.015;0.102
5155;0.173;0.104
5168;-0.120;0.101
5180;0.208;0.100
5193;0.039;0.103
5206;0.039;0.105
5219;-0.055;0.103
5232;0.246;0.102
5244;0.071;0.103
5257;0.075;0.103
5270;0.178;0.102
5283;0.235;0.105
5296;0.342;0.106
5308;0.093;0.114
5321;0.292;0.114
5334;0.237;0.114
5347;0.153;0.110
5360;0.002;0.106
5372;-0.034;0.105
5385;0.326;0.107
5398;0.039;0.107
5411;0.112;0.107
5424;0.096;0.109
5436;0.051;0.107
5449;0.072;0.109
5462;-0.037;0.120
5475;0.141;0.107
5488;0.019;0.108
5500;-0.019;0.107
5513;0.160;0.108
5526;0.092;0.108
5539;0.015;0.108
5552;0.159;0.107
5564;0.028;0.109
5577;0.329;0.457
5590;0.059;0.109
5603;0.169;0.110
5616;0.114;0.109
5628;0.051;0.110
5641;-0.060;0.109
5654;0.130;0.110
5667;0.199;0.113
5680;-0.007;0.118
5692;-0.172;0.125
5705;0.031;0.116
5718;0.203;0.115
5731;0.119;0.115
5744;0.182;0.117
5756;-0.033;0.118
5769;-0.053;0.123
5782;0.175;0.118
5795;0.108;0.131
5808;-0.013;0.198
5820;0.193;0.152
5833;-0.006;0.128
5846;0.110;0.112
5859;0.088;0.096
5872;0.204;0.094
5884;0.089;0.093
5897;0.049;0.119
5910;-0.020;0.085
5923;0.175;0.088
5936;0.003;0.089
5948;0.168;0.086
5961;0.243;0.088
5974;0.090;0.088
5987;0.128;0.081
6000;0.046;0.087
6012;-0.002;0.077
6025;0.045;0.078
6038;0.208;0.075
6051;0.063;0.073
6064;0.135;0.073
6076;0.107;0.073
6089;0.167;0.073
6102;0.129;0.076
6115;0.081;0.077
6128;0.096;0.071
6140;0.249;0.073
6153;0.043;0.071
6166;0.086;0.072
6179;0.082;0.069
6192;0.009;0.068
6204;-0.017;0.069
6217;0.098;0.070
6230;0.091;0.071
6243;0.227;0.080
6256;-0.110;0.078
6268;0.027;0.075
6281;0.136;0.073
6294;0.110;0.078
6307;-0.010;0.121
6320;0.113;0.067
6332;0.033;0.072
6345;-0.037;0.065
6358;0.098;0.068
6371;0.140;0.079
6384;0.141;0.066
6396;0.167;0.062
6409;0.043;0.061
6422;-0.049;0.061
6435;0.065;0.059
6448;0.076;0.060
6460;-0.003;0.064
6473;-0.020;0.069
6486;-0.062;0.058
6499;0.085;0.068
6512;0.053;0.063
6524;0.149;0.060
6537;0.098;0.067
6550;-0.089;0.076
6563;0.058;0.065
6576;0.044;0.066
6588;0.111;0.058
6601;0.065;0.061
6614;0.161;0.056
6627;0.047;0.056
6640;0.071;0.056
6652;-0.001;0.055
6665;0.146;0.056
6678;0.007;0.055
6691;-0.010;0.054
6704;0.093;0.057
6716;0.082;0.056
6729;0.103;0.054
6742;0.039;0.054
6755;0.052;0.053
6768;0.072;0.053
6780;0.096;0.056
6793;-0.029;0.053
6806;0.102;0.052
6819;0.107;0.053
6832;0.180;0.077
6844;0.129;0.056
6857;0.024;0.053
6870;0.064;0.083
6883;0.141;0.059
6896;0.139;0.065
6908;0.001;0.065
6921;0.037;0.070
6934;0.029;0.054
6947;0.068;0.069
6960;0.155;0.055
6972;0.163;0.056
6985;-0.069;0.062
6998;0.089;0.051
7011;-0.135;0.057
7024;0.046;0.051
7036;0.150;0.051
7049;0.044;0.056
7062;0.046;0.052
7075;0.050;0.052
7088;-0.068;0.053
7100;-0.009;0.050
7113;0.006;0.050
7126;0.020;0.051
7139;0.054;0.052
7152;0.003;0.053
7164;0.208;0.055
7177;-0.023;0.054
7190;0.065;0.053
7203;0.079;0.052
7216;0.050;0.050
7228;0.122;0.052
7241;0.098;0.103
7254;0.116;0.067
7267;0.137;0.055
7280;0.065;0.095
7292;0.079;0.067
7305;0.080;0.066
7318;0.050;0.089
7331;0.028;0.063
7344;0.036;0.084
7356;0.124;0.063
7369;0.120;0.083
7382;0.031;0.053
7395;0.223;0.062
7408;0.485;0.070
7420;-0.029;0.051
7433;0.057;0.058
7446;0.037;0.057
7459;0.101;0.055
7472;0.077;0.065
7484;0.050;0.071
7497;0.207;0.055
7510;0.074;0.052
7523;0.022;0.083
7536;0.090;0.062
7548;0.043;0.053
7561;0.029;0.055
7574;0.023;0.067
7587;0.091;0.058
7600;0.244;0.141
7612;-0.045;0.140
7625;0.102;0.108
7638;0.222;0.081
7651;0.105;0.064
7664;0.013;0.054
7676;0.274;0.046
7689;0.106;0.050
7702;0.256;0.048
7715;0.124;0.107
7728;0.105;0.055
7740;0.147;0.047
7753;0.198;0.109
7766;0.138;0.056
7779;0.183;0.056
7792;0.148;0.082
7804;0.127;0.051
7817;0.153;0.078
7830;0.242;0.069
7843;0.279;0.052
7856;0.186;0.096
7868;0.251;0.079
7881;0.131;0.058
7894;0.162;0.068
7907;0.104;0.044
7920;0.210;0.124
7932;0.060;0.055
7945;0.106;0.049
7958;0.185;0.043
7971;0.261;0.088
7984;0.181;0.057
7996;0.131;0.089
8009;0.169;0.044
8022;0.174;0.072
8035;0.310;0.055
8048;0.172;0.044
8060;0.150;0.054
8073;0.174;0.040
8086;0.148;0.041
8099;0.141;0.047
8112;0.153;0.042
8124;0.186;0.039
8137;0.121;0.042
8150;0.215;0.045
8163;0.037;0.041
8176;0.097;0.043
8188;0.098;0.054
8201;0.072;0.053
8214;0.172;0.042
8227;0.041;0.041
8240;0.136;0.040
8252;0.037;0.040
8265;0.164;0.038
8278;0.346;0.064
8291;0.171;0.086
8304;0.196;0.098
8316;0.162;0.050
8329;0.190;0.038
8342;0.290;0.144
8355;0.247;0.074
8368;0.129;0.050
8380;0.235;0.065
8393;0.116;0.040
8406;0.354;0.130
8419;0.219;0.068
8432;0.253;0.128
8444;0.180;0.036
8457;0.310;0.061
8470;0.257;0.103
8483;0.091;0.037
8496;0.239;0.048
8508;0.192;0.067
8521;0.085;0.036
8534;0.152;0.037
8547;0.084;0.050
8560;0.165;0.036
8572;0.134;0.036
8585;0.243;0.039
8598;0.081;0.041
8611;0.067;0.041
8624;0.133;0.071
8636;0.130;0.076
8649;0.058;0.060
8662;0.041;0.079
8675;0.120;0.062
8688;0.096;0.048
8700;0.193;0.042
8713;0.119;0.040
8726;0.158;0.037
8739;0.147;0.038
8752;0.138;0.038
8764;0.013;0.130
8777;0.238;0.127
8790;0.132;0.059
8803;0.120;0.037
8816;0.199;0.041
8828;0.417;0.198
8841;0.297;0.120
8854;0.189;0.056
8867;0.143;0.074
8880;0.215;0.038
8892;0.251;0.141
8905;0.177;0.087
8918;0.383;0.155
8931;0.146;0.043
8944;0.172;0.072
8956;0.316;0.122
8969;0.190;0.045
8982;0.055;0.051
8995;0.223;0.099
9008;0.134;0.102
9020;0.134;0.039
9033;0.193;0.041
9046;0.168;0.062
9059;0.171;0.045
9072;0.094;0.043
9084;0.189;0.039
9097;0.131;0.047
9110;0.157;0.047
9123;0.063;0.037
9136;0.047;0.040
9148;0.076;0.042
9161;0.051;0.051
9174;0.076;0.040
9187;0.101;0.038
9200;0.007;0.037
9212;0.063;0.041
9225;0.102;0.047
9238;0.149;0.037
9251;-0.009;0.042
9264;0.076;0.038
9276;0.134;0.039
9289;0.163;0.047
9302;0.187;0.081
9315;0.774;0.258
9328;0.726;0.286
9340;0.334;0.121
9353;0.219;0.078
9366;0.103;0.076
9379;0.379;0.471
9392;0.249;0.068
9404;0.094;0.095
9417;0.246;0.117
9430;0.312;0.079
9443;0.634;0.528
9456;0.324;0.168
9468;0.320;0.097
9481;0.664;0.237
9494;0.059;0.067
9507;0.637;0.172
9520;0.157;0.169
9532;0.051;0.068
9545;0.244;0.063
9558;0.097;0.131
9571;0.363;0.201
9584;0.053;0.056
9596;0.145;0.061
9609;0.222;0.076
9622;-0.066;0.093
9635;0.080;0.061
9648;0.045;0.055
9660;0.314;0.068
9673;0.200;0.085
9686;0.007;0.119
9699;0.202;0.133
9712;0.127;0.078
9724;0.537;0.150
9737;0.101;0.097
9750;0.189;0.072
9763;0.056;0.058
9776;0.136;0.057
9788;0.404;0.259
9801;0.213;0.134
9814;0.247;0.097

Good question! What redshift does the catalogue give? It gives 0.99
